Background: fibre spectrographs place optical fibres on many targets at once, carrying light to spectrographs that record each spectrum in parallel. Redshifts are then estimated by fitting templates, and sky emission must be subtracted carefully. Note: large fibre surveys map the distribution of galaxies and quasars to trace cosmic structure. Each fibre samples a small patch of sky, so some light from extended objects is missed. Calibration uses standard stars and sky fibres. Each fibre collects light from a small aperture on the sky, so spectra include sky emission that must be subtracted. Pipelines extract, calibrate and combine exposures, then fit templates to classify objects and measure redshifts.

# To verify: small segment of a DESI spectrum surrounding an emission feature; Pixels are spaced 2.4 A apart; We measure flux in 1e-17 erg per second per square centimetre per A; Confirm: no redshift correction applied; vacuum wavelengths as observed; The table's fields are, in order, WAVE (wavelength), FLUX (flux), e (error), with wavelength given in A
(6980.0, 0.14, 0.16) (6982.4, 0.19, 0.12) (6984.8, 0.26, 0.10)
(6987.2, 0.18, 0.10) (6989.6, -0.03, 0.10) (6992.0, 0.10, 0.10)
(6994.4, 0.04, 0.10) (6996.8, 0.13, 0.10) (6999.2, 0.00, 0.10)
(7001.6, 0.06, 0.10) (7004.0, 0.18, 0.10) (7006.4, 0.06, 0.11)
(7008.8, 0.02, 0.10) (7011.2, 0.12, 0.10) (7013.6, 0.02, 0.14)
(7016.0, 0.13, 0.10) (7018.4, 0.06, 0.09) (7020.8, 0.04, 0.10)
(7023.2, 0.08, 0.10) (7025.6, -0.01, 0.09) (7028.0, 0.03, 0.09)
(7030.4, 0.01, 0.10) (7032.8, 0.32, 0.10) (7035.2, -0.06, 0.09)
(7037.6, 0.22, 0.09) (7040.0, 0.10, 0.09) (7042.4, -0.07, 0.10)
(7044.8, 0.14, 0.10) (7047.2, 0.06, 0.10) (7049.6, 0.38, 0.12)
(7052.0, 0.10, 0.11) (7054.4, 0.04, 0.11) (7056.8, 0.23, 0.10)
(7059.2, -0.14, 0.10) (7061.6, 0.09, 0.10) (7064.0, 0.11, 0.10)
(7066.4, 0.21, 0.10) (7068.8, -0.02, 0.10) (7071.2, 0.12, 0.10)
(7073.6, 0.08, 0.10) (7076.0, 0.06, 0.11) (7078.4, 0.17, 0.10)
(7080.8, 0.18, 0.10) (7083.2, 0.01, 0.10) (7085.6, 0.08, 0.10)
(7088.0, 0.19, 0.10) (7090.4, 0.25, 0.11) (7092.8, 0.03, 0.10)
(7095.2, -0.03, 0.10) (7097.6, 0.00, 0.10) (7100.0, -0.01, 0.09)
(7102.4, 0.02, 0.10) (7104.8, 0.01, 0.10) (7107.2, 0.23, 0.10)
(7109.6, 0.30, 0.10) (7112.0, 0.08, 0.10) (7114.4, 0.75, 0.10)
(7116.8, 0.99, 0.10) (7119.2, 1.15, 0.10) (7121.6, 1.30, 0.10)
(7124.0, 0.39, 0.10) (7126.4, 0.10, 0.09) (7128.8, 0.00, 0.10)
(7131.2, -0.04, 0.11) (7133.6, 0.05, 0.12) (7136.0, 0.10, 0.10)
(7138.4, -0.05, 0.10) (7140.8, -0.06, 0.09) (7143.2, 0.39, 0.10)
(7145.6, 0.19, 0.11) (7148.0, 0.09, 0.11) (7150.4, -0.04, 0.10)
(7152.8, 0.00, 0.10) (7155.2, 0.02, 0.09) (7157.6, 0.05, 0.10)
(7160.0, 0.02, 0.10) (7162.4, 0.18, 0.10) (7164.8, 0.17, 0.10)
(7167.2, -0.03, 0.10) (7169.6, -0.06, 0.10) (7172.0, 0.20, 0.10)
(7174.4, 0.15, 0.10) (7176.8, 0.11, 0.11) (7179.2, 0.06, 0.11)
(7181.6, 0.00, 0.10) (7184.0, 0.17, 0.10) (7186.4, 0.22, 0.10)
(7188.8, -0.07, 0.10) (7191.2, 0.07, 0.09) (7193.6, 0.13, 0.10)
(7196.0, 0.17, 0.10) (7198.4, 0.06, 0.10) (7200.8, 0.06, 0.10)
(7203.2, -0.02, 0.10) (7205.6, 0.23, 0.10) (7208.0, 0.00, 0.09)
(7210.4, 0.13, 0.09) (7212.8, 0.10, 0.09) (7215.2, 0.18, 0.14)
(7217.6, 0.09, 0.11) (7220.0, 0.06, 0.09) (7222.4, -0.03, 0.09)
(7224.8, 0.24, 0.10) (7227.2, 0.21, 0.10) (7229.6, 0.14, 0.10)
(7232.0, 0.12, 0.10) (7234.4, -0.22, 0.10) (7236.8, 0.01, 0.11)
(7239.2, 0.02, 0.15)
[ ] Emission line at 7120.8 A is [O II] 3727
